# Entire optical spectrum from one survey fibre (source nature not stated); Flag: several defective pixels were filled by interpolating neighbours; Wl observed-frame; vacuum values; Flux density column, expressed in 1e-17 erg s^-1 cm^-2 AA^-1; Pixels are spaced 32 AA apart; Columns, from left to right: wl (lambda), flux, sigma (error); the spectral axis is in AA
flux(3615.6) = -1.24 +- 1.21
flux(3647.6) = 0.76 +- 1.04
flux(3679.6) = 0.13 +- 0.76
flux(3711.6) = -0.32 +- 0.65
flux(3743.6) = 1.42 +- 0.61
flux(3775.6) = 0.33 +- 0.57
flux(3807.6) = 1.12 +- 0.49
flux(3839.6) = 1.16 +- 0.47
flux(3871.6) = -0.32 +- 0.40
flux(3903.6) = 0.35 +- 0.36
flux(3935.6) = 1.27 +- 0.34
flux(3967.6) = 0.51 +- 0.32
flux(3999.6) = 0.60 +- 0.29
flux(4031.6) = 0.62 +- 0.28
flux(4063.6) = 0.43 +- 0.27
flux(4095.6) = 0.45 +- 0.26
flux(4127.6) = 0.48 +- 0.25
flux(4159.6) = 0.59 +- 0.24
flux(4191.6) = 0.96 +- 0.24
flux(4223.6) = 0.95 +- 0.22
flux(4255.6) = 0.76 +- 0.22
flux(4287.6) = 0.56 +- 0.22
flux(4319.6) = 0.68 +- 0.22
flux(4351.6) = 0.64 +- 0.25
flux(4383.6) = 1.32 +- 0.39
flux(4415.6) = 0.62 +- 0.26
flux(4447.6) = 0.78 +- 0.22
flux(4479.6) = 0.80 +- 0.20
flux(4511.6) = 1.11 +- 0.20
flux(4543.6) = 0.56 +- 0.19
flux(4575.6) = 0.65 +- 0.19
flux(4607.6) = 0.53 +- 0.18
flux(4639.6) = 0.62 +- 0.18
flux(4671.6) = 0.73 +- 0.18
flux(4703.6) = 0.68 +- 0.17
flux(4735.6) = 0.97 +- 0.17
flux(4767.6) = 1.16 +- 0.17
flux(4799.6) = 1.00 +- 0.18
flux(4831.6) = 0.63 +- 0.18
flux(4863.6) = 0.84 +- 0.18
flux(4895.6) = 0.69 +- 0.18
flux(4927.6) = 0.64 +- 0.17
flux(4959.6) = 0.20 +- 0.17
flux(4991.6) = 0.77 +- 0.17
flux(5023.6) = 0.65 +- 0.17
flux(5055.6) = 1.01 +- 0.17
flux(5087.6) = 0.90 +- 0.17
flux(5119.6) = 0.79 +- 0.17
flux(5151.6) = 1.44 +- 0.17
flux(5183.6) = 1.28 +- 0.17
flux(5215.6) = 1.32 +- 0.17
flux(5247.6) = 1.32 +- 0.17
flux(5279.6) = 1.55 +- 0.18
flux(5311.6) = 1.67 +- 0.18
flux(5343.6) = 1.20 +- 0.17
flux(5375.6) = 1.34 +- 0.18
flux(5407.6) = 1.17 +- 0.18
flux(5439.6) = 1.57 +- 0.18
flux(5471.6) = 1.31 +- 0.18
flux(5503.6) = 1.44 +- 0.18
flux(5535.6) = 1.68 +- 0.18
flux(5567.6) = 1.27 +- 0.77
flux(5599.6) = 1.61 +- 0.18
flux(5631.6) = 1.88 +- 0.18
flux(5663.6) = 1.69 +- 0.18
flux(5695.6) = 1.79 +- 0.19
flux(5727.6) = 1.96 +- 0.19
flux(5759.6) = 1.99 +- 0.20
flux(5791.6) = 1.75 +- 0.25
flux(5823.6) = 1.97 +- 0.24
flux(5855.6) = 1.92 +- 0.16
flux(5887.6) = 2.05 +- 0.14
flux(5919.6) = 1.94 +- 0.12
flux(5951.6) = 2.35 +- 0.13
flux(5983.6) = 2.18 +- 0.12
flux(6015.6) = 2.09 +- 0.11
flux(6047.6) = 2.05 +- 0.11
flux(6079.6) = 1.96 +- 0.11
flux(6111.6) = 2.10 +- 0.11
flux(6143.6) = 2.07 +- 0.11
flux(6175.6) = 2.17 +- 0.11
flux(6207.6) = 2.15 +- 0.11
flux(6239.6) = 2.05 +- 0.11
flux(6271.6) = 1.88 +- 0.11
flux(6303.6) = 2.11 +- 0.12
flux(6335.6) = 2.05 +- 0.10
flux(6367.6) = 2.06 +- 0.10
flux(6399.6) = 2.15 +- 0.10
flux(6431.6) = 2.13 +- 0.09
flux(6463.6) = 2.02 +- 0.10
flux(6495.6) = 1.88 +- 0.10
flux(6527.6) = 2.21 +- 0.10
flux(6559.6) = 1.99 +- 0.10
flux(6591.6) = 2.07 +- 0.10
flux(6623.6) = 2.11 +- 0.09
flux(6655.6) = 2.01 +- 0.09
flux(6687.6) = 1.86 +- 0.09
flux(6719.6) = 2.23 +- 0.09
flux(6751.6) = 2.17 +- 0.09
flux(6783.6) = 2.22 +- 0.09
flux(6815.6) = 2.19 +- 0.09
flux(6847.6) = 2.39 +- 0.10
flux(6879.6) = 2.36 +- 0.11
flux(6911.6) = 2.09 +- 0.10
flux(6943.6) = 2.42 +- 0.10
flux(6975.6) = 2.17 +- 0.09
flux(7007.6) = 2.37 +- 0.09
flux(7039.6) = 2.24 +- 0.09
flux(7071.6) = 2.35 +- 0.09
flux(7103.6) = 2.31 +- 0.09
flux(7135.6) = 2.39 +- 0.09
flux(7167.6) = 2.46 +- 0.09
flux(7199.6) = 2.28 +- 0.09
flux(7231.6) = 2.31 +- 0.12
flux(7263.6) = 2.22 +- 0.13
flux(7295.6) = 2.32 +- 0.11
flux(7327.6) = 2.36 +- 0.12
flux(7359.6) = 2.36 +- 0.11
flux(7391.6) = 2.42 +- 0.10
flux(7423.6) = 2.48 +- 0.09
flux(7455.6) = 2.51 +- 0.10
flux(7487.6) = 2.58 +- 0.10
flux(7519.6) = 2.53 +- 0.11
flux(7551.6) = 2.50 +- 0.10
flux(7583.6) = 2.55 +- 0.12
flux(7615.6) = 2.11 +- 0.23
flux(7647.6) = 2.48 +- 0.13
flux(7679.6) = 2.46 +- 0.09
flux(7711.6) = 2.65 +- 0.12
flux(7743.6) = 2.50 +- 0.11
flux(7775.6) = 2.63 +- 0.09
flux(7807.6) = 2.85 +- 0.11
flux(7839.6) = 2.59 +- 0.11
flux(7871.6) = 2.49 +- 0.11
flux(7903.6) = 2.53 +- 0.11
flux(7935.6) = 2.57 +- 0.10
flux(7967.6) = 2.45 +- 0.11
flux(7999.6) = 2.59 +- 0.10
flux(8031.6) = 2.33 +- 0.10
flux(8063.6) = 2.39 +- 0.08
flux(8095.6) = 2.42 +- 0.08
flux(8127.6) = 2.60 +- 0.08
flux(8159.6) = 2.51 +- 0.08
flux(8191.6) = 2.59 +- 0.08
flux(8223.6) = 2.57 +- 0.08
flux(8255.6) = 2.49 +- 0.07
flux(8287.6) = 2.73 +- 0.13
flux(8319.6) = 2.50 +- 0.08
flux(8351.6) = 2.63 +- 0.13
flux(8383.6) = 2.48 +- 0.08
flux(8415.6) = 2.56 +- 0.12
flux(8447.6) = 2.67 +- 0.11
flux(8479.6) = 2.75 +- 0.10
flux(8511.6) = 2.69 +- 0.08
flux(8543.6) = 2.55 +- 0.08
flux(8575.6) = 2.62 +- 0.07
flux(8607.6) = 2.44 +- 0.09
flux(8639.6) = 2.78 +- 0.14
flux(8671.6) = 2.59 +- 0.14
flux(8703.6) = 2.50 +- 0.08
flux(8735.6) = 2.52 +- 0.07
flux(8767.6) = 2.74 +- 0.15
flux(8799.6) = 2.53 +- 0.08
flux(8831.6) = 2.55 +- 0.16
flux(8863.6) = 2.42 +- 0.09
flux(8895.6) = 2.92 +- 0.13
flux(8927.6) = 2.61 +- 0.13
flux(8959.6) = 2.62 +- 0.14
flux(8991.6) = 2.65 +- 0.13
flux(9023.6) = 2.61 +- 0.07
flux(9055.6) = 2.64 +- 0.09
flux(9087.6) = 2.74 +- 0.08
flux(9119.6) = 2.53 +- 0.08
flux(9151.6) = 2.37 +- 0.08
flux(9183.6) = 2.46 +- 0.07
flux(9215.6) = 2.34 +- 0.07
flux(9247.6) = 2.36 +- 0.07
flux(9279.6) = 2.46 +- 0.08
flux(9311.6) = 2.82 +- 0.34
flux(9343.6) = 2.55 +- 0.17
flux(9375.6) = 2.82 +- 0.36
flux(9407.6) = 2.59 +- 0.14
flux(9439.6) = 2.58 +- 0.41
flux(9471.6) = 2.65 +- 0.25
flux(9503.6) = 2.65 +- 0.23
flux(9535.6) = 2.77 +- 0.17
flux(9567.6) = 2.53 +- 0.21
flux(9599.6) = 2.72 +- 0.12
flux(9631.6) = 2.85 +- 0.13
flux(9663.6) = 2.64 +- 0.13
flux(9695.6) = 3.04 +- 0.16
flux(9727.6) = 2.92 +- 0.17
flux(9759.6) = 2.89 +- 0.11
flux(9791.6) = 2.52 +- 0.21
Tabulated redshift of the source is 0.29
